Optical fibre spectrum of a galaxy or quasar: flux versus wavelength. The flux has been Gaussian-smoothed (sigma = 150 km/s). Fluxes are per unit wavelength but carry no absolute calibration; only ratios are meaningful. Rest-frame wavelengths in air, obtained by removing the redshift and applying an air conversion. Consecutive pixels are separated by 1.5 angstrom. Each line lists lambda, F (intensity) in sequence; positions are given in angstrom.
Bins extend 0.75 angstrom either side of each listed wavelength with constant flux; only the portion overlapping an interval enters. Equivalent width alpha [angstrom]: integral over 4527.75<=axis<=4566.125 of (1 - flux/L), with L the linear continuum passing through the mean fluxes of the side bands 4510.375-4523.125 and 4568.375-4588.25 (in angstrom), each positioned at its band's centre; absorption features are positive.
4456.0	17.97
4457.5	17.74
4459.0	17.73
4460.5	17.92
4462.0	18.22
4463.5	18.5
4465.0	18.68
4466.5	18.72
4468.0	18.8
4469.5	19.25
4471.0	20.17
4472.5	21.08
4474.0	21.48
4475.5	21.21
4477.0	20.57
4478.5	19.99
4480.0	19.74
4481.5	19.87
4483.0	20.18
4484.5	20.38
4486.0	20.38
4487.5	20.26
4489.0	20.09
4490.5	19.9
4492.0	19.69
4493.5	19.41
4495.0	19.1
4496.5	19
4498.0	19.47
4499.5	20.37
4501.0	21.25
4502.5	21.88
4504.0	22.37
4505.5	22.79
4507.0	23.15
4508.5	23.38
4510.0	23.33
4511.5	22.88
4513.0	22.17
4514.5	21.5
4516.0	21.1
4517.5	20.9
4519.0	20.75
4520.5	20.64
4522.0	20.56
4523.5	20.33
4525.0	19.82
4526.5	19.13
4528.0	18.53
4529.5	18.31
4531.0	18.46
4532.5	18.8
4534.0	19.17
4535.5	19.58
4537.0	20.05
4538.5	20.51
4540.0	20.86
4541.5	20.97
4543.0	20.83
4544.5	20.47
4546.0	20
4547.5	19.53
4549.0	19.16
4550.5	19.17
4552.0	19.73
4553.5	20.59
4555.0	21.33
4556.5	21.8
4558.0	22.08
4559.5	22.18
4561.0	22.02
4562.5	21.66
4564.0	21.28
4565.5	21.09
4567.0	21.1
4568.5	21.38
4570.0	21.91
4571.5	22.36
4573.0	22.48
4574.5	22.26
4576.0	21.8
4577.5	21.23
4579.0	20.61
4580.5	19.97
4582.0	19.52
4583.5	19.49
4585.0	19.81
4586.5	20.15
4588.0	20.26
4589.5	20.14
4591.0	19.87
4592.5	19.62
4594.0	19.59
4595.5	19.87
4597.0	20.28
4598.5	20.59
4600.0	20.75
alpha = 1.5 angstrom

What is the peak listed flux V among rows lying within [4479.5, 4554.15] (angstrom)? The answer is 23.38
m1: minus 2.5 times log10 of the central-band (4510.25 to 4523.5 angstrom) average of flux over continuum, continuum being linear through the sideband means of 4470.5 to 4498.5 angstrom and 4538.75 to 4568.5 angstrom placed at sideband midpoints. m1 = -0.05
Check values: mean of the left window 20.1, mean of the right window 20.8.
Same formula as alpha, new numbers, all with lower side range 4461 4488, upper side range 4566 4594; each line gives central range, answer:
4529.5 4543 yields 0.4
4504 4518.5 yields -1.6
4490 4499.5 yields 0.2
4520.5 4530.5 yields 0.4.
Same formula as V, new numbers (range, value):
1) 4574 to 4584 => 22.26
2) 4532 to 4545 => 20.97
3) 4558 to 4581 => 22.48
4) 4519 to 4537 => 20.75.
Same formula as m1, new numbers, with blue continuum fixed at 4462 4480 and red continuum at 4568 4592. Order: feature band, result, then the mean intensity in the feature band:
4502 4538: -0.03 mag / 20.8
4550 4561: -0.03 mag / 21.1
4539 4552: 0.02 mag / 20.1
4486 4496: 0.01 mag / 19.8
